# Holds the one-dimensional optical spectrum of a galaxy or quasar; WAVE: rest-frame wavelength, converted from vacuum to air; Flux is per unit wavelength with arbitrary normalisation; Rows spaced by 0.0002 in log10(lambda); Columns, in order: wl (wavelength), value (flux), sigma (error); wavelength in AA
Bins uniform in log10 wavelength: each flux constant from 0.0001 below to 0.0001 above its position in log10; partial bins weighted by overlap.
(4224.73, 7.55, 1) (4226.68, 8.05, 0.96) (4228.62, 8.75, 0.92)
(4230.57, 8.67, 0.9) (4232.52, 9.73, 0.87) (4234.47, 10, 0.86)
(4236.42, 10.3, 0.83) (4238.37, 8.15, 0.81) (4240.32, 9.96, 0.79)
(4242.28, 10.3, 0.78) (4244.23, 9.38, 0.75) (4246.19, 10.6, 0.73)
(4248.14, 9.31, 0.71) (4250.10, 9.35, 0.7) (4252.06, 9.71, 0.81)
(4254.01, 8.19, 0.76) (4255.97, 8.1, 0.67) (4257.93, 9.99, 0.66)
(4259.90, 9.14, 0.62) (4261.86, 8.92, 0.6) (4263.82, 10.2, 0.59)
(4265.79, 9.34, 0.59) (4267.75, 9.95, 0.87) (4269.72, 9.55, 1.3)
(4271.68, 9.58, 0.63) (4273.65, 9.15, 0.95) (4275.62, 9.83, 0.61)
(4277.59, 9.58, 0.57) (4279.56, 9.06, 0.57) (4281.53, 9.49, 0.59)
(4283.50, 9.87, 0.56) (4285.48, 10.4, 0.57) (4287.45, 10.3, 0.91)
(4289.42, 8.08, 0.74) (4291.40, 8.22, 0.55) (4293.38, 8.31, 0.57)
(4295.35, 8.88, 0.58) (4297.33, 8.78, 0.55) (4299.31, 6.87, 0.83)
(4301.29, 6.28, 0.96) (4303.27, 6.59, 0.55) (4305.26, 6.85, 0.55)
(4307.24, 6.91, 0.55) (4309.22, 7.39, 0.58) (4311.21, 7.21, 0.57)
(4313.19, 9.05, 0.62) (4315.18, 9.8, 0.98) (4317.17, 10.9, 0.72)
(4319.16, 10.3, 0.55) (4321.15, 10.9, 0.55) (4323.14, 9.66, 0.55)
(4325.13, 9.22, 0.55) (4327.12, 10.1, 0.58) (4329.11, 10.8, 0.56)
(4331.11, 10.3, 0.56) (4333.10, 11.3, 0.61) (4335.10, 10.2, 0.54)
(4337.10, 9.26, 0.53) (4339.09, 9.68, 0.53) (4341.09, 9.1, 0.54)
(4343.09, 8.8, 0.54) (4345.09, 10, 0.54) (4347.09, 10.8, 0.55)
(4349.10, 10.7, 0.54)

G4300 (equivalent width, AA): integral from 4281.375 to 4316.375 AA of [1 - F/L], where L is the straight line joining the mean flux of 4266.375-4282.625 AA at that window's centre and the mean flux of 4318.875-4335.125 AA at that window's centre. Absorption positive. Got 5.7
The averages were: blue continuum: 9.53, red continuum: 10.3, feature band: 8.28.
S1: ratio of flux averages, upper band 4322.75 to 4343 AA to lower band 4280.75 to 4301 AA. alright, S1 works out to 1.1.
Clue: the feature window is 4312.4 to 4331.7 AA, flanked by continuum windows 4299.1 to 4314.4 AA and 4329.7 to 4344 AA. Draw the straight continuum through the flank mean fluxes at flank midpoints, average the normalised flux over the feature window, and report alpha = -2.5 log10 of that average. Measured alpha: -0.19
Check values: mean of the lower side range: 7.19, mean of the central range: 10.1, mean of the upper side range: 9.84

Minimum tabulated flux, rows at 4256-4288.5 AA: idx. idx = 8.92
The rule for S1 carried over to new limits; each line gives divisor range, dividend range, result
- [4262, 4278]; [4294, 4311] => 0.76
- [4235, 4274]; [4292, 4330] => 0.92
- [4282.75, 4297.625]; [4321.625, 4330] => 1.10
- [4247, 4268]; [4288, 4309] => 0.82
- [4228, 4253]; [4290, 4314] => 0.80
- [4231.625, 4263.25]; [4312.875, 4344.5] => 1.06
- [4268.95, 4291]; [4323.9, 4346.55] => 1.04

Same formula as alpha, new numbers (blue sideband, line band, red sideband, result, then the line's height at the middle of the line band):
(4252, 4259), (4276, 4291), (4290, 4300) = -0.13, 8.44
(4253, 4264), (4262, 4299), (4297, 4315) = -0.13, 8.26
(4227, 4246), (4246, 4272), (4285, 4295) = -0.01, 9.27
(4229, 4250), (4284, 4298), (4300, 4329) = -0.01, 8.99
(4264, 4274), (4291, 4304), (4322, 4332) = 0.26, 9.81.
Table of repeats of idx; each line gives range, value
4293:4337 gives 6.28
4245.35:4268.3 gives 8.1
